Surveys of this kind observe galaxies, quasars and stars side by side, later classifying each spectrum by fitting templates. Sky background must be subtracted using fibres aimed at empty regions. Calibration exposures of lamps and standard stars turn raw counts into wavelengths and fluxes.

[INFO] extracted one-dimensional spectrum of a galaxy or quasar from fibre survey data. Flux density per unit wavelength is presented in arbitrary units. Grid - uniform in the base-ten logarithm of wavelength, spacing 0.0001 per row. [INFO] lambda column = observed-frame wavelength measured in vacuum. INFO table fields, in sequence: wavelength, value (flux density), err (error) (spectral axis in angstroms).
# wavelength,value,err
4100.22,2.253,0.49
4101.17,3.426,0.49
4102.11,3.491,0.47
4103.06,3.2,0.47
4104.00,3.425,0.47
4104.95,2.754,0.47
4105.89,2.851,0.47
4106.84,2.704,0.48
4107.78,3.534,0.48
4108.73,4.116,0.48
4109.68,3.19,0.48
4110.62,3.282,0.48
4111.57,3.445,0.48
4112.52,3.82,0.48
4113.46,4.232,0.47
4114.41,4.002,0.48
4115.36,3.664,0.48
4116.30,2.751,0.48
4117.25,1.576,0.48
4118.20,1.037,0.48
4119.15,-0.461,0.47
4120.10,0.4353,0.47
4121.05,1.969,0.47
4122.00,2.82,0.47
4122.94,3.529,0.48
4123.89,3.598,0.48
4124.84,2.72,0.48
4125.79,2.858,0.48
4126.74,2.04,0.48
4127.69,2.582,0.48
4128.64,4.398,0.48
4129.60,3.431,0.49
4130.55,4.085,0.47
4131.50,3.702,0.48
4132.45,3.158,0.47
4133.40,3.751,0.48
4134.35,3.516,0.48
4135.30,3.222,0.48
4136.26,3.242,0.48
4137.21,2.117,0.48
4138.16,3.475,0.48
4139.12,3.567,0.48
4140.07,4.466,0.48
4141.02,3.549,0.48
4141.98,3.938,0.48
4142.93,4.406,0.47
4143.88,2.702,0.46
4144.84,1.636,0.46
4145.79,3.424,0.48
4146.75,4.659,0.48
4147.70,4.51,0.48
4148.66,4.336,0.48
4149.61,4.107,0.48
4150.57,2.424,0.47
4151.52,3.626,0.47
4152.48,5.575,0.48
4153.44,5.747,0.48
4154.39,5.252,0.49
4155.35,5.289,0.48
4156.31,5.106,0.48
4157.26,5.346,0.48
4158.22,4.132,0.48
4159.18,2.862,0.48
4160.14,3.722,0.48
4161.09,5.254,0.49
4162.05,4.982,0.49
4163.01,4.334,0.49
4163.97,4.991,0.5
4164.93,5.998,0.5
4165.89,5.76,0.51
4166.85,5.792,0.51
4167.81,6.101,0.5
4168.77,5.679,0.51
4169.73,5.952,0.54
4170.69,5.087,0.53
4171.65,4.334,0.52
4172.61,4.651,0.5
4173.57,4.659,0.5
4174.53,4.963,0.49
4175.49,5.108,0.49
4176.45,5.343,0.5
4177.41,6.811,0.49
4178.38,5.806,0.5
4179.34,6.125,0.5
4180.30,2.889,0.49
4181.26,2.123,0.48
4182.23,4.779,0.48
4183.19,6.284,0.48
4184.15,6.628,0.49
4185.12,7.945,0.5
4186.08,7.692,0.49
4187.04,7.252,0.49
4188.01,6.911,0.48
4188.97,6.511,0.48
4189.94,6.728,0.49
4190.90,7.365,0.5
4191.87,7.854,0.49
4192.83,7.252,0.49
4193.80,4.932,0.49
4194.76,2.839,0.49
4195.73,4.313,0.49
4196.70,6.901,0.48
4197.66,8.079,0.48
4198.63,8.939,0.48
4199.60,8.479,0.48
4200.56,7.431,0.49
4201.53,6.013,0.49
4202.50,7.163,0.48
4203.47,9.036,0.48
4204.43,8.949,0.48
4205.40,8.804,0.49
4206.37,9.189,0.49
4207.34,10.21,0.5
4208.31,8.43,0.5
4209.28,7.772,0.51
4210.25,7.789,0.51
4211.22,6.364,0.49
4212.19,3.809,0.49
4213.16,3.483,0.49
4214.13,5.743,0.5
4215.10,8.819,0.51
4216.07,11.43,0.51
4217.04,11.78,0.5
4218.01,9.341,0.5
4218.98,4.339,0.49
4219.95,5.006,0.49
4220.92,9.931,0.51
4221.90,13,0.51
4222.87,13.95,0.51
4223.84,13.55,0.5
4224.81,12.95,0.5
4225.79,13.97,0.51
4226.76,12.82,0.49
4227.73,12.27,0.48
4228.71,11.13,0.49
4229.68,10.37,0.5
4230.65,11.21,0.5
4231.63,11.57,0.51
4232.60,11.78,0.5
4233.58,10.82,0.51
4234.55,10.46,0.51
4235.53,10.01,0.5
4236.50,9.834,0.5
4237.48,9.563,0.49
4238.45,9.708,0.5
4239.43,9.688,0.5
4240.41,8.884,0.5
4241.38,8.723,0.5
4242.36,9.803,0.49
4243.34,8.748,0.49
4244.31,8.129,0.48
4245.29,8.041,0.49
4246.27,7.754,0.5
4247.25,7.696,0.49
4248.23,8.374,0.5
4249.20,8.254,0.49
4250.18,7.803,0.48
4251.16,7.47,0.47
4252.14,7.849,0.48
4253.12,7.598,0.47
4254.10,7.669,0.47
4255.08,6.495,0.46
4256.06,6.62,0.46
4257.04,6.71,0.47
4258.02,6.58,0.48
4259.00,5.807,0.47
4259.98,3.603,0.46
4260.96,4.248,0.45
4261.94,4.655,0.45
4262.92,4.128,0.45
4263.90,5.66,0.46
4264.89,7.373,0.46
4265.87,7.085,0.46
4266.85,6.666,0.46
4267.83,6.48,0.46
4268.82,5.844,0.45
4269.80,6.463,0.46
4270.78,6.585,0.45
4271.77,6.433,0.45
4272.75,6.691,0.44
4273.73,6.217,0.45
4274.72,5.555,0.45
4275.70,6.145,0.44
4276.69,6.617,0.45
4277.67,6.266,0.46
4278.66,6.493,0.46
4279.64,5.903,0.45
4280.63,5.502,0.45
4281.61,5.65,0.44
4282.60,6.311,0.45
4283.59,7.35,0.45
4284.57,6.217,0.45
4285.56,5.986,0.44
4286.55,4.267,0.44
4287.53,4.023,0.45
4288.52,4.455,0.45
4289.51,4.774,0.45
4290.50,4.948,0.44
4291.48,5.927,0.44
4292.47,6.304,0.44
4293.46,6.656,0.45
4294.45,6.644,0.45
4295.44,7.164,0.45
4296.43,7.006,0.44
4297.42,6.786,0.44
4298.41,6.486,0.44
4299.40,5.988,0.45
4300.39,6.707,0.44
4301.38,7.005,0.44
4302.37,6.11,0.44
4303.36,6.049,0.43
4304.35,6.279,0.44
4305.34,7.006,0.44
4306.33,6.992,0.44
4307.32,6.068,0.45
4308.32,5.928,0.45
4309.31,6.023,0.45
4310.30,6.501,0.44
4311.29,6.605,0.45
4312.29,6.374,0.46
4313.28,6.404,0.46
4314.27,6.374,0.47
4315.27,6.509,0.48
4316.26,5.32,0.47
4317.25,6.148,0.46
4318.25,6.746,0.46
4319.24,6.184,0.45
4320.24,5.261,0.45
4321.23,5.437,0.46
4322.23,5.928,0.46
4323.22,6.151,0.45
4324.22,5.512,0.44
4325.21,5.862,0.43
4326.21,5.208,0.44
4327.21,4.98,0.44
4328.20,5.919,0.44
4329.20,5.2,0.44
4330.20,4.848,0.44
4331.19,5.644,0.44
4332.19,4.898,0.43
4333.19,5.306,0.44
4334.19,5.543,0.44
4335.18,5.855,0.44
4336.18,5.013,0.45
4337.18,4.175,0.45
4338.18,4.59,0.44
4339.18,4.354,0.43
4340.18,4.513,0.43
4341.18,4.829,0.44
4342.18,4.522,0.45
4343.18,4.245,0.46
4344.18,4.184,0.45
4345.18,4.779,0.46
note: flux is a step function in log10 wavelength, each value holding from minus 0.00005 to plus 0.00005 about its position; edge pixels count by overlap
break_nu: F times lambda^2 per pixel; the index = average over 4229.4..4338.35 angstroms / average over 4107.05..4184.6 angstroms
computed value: 1.8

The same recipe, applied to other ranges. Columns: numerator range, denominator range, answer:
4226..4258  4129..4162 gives 2.44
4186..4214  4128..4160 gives 1.87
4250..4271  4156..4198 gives 1.18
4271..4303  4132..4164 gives 1.62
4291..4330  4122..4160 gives 1.79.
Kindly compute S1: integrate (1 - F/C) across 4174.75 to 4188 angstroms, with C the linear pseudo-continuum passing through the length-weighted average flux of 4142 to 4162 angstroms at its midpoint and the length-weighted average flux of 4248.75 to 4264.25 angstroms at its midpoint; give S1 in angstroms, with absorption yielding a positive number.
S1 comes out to -2.6 angstroms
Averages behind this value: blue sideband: 4.22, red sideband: 6.32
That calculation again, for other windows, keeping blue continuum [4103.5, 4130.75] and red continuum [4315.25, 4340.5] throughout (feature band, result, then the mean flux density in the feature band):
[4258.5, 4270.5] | -2.6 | 5.69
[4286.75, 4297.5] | -1.7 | 5.8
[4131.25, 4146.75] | -1.2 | 3.4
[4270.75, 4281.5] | -3.1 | 6.18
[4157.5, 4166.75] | -3.5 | 4.73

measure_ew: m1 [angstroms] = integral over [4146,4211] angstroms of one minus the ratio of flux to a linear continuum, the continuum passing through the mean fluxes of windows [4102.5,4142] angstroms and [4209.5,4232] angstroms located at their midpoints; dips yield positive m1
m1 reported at 9.1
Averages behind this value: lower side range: 3.07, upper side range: 9.74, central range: 5.94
